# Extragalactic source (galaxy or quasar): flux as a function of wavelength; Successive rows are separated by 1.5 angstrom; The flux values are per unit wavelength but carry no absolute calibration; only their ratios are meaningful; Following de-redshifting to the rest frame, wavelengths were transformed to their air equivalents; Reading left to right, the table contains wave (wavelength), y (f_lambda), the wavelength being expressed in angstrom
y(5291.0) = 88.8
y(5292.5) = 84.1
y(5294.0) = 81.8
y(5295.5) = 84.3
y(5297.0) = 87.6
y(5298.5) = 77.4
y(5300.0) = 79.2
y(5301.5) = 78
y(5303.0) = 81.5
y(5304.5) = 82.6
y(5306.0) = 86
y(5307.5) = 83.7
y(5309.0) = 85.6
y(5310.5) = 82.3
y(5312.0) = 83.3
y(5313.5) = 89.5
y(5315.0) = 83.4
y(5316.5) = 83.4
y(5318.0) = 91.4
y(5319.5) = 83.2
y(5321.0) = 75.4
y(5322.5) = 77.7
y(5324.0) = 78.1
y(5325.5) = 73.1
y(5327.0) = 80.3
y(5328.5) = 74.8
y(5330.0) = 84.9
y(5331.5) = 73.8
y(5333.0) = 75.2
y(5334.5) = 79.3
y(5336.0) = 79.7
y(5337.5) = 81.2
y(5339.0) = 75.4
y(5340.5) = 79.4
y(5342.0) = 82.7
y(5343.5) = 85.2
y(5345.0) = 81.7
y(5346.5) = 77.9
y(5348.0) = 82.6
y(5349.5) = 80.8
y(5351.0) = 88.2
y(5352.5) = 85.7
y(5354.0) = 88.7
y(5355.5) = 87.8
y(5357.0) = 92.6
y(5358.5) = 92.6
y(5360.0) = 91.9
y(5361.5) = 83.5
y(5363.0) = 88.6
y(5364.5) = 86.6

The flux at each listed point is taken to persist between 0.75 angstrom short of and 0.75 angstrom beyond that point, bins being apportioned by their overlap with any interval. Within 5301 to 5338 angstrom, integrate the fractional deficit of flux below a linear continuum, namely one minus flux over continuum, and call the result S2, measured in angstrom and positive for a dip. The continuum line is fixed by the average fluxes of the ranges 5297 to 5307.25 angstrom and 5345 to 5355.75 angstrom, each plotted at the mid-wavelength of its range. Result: 0.6 angstrom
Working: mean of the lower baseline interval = 81.4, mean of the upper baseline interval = 84.2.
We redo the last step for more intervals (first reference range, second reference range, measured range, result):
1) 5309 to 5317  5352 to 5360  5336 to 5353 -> 1.28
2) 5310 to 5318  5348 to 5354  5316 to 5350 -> 2.10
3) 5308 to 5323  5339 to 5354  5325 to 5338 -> 0.79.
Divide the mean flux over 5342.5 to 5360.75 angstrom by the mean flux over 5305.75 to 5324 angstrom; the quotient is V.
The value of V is 1.03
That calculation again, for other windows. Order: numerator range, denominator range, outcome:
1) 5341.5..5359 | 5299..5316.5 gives 1.03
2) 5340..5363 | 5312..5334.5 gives 1.06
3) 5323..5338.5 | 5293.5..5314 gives 0.94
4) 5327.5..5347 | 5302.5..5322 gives 0.95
